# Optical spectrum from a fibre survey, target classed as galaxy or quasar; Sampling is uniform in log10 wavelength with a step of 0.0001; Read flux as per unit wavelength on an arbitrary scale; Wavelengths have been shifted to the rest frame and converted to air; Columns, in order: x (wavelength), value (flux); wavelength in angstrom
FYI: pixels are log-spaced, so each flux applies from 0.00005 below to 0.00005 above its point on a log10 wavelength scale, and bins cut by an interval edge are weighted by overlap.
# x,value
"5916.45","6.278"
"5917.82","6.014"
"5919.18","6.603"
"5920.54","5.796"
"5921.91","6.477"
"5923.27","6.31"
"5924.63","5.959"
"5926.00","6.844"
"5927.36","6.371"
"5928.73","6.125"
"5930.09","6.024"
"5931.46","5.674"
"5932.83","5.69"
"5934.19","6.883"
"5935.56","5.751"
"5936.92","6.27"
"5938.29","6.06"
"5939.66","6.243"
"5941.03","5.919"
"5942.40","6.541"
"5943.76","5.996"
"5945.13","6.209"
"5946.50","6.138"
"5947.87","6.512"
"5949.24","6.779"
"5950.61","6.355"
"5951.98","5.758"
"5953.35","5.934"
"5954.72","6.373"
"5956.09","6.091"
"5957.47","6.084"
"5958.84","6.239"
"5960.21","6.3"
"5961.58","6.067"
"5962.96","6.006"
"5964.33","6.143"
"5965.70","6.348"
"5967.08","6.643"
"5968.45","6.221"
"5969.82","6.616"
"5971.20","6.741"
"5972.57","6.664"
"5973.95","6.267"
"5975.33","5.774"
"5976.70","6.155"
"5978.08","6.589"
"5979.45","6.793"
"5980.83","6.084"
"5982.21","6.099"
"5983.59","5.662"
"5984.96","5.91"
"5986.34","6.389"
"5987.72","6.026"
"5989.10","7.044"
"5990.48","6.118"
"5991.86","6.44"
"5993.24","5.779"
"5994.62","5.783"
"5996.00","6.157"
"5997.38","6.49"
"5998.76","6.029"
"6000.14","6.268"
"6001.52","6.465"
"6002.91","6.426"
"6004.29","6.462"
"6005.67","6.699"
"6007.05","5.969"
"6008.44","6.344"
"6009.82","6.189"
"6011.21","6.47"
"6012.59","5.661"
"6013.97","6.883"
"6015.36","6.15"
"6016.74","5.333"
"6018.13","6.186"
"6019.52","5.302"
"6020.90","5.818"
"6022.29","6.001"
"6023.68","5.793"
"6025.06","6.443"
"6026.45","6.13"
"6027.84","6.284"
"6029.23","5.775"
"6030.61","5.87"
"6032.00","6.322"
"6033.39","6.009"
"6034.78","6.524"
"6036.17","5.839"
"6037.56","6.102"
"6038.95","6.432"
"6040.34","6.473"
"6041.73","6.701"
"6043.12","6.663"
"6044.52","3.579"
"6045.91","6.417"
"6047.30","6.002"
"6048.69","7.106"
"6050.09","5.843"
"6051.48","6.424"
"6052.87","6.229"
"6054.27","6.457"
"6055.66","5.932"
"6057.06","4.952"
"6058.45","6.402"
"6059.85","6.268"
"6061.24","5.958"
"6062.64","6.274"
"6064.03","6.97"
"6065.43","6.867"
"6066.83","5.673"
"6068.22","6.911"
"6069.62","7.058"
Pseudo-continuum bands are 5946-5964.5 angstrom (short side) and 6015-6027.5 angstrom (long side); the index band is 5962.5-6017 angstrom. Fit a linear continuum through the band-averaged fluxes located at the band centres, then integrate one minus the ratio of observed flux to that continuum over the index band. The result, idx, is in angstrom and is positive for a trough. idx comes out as -1.96 angstrom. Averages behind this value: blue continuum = 6.2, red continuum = 5.91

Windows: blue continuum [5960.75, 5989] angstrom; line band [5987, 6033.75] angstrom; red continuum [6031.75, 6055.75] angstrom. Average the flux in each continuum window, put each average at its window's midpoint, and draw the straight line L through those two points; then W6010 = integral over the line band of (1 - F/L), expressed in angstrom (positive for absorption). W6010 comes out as 0.5 angstrom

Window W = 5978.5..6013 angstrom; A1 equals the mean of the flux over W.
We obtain 6.24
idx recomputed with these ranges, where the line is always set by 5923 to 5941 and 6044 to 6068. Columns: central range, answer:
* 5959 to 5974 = -0.5 angstrom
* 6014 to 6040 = 0.3 angstrom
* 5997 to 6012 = -0.5 angstrom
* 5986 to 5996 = -0.1 angstrom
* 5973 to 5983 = -0.2 angstrom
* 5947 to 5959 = -0.2 angstrom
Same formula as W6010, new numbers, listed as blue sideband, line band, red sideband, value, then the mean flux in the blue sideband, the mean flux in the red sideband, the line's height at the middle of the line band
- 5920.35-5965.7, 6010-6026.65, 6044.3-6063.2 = 0.2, 6.19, 6.05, 6.09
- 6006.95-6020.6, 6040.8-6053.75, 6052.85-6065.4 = 0.1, 6.04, 6.19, 6.15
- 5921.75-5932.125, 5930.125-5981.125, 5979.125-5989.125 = -0.4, 6.21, 6.18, 6.19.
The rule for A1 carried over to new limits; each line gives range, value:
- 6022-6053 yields 6.13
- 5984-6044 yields 6.18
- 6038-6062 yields 6.11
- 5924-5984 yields 6.23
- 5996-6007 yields 6.37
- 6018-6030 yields 5.96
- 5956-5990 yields 6.28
